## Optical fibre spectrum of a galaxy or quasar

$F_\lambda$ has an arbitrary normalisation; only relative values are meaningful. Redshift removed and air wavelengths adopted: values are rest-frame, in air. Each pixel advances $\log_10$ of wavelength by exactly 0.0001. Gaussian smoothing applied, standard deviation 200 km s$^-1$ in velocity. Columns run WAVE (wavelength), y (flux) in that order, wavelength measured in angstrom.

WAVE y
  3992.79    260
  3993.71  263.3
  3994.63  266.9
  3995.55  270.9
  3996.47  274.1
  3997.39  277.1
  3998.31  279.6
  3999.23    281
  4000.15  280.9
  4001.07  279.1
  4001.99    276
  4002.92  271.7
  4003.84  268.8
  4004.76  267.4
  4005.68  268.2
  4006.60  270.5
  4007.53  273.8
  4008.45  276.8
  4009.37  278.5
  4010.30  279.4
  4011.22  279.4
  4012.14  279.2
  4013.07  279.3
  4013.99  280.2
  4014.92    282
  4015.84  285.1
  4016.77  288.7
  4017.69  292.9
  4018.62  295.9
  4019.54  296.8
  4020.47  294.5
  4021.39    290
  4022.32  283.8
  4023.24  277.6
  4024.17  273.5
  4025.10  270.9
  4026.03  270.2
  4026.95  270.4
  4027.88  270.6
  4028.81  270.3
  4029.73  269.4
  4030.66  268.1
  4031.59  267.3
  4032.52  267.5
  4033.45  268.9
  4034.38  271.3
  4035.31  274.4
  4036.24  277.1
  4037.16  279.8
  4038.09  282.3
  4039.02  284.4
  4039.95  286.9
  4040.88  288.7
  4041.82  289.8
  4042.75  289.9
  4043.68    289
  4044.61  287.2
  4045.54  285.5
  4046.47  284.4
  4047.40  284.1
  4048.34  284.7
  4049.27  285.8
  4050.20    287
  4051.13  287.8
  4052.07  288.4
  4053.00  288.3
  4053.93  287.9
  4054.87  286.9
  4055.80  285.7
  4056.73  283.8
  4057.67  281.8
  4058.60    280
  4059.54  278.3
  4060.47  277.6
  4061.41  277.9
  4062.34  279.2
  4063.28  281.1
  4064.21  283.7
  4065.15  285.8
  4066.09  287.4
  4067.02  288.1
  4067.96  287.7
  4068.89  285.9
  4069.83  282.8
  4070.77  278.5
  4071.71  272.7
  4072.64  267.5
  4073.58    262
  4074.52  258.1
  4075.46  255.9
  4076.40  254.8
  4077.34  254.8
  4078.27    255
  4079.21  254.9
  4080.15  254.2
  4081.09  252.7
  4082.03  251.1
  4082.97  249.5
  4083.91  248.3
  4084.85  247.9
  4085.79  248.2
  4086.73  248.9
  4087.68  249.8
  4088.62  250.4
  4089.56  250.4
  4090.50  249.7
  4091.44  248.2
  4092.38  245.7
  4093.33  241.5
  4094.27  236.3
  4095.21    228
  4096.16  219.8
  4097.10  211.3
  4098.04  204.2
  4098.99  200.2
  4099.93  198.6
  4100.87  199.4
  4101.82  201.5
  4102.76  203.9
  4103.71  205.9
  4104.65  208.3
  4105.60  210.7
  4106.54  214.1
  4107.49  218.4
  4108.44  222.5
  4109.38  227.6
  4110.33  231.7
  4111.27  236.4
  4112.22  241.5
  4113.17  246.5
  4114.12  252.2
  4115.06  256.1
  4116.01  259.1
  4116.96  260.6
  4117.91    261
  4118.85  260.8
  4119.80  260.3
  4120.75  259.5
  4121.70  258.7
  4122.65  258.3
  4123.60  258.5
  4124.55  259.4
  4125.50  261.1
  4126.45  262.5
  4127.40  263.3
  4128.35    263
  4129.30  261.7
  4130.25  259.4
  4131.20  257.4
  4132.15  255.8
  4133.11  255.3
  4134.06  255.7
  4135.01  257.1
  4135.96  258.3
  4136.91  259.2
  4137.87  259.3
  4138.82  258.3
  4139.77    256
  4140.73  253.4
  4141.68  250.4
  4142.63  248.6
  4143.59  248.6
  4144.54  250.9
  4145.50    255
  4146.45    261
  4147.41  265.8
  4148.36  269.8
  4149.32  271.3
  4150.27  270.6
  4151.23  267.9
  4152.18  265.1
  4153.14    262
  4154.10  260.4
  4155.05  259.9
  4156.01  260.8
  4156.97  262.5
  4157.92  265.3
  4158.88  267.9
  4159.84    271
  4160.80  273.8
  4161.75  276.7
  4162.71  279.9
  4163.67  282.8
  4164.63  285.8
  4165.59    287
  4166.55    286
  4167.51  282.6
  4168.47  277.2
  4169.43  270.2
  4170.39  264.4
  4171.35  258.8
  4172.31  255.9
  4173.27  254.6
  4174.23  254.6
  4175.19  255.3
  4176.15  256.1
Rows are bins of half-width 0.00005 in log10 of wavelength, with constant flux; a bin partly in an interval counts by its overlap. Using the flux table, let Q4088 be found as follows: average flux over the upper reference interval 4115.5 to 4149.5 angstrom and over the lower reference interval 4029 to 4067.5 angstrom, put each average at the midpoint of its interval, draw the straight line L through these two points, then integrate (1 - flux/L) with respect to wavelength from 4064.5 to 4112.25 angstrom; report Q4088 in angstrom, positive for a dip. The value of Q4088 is 5.0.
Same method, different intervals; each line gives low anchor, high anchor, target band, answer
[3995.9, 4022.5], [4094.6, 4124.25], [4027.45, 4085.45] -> -4.1 angstrom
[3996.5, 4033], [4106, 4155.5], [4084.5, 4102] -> 2.1 angstrom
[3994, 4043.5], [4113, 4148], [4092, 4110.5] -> 3.3 angstrom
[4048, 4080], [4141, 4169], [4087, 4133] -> 5.5 angstrom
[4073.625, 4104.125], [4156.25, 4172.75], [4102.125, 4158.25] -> 1.1 angstrom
